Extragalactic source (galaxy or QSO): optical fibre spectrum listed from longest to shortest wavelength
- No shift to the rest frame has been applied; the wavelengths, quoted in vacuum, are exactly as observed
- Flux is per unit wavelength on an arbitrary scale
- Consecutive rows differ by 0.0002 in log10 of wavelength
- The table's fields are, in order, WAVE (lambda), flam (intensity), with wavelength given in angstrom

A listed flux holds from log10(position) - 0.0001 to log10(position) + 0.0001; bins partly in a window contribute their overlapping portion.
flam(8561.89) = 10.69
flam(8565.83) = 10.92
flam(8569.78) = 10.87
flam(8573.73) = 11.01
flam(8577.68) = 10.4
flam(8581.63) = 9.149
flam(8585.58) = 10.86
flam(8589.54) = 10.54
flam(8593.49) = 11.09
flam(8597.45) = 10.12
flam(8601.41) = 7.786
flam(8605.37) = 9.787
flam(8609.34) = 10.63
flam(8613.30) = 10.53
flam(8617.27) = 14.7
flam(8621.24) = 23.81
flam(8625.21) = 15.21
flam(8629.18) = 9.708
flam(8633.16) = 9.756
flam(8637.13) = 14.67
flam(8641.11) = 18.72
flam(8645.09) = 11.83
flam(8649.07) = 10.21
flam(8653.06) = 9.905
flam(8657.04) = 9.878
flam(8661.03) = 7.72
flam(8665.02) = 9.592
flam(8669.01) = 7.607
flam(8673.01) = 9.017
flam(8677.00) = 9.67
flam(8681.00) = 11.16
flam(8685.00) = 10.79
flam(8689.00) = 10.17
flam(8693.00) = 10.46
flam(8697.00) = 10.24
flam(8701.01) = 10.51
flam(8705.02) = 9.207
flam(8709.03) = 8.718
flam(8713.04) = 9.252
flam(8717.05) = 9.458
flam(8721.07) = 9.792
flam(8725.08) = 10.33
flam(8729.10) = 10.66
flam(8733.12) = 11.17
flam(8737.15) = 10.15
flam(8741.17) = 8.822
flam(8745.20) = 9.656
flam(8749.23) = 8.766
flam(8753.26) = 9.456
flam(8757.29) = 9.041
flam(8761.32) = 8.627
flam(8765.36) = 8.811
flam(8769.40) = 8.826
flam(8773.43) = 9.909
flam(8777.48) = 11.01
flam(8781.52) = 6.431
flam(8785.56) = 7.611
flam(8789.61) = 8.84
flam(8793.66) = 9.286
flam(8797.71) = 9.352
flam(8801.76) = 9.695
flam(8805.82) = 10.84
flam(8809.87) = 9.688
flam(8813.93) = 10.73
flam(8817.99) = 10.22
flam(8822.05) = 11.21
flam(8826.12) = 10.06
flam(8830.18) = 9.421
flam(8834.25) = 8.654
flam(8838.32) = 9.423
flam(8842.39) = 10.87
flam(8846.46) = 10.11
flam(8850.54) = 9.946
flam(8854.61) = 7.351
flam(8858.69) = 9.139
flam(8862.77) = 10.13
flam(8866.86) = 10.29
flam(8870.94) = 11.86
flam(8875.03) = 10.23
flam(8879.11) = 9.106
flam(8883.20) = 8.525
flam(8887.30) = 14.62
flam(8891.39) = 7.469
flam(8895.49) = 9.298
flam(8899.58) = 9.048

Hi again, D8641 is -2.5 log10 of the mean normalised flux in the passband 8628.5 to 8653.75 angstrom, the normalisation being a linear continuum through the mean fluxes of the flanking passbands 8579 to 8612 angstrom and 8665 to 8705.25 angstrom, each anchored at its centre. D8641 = -0.23 mag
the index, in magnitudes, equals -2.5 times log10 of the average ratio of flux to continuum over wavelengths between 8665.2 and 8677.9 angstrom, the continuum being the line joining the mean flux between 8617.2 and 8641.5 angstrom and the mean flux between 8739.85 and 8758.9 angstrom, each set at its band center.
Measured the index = 0.42 mag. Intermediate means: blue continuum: 15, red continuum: 9.16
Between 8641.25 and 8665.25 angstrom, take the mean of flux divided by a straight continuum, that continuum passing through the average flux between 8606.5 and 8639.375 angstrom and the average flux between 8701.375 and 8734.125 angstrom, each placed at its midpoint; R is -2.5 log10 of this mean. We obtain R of 0.18 mag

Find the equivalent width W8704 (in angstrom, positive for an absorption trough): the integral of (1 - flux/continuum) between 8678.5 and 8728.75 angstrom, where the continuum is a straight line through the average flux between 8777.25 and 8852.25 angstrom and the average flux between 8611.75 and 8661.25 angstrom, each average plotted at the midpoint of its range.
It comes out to 7.3 angstrom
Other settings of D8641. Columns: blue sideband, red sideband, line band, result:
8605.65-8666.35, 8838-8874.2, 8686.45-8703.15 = 0.138 mag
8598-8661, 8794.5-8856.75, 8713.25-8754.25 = 0.122 mag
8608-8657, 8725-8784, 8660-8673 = 0.393 mag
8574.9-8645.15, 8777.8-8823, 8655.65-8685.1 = 0.209 mag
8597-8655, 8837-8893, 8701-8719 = 0.243 mag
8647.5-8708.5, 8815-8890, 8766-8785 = 0.113 mag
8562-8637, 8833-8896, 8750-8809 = 0.140 mag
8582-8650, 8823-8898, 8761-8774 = 0.194 mag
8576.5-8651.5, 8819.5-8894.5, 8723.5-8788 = 0.163 mag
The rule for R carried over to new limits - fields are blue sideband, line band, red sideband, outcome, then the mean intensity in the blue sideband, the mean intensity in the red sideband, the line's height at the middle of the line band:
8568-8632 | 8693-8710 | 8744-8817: 0.05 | 11.6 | 9.26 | 10.3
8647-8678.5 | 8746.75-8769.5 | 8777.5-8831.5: 0.06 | 9.2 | 9.55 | 9.44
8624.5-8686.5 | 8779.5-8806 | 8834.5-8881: 0.16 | 10.9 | 9.82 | 10.2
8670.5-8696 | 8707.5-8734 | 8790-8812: 0.01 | 10.2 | 9.71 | 10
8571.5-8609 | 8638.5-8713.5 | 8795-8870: -0.03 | 10.1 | 9.86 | 10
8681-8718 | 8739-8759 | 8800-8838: 0.09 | 9.95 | 10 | 9.98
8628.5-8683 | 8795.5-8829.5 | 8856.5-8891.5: 0.02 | 10.7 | 10.3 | 10.4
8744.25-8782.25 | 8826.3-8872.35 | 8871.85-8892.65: 0.02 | 9.13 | 10.2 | 9.89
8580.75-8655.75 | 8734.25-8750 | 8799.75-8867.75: 0.14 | 12.1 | 9.86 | 10.8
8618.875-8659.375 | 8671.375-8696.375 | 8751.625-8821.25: 0.18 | 13.3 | 9.35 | 12.1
